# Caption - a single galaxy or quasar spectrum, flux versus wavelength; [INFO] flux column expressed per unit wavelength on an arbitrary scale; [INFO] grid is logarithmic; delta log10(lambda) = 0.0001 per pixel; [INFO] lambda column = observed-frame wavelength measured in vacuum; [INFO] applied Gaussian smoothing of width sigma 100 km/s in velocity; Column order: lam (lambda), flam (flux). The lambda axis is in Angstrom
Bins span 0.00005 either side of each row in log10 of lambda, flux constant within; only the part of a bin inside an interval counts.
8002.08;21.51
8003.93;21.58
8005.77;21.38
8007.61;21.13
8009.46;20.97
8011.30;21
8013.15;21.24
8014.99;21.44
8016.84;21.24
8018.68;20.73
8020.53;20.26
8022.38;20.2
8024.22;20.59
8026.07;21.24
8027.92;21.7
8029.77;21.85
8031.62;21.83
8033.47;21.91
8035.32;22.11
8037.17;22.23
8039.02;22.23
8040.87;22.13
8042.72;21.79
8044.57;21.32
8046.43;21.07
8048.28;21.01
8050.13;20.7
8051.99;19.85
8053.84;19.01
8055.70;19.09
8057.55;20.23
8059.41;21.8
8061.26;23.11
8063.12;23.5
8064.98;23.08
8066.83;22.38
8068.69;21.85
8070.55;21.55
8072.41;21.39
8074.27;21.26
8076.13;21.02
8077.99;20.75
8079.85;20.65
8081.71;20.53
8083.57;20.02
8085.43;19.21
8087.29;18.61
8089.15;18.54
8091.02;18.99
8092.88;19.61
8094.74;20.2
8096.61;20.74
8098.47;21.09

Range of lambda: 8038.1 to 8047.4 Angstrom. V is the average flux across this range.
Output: 21.7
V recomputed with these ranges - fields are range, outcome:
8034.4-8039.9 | 22.2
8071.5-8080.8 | 21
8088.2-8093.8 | 19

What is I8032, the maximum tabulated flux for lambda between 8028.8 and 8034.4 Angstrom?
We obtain 21.91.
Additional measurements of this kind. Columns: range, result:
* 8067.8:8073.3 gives 21.85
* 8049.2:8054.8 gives 20.7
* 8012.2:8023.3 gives 21.44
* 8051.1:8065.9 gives 23.5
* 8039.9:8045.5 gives 22.13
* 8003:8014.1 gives 21.58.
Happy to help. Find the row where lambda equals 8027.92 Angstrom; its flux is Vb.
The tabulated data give 21.7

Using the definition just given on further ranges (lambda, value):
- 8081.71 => 20.53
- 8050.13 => 20.7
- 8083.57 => 20.02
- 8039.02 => 22.23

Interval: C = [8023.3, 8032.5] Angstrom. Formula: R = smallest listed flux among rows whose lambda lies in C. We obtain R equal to 20.59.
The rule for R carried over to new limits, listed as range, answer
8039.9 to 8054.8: 19.01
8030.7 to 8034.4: 21.83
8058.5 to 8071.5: 21.55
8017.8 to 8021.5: 20.26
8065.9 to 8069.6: 21.85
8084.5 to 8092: 18.54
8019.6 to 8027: 20.2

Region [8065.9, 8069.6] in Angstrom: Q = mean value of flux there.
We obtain 22.1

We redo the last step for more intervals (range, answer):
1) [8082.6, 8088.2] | 19.3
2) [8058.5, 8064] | 22.8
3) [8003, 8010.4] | 21.3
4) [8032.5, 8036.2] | 22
